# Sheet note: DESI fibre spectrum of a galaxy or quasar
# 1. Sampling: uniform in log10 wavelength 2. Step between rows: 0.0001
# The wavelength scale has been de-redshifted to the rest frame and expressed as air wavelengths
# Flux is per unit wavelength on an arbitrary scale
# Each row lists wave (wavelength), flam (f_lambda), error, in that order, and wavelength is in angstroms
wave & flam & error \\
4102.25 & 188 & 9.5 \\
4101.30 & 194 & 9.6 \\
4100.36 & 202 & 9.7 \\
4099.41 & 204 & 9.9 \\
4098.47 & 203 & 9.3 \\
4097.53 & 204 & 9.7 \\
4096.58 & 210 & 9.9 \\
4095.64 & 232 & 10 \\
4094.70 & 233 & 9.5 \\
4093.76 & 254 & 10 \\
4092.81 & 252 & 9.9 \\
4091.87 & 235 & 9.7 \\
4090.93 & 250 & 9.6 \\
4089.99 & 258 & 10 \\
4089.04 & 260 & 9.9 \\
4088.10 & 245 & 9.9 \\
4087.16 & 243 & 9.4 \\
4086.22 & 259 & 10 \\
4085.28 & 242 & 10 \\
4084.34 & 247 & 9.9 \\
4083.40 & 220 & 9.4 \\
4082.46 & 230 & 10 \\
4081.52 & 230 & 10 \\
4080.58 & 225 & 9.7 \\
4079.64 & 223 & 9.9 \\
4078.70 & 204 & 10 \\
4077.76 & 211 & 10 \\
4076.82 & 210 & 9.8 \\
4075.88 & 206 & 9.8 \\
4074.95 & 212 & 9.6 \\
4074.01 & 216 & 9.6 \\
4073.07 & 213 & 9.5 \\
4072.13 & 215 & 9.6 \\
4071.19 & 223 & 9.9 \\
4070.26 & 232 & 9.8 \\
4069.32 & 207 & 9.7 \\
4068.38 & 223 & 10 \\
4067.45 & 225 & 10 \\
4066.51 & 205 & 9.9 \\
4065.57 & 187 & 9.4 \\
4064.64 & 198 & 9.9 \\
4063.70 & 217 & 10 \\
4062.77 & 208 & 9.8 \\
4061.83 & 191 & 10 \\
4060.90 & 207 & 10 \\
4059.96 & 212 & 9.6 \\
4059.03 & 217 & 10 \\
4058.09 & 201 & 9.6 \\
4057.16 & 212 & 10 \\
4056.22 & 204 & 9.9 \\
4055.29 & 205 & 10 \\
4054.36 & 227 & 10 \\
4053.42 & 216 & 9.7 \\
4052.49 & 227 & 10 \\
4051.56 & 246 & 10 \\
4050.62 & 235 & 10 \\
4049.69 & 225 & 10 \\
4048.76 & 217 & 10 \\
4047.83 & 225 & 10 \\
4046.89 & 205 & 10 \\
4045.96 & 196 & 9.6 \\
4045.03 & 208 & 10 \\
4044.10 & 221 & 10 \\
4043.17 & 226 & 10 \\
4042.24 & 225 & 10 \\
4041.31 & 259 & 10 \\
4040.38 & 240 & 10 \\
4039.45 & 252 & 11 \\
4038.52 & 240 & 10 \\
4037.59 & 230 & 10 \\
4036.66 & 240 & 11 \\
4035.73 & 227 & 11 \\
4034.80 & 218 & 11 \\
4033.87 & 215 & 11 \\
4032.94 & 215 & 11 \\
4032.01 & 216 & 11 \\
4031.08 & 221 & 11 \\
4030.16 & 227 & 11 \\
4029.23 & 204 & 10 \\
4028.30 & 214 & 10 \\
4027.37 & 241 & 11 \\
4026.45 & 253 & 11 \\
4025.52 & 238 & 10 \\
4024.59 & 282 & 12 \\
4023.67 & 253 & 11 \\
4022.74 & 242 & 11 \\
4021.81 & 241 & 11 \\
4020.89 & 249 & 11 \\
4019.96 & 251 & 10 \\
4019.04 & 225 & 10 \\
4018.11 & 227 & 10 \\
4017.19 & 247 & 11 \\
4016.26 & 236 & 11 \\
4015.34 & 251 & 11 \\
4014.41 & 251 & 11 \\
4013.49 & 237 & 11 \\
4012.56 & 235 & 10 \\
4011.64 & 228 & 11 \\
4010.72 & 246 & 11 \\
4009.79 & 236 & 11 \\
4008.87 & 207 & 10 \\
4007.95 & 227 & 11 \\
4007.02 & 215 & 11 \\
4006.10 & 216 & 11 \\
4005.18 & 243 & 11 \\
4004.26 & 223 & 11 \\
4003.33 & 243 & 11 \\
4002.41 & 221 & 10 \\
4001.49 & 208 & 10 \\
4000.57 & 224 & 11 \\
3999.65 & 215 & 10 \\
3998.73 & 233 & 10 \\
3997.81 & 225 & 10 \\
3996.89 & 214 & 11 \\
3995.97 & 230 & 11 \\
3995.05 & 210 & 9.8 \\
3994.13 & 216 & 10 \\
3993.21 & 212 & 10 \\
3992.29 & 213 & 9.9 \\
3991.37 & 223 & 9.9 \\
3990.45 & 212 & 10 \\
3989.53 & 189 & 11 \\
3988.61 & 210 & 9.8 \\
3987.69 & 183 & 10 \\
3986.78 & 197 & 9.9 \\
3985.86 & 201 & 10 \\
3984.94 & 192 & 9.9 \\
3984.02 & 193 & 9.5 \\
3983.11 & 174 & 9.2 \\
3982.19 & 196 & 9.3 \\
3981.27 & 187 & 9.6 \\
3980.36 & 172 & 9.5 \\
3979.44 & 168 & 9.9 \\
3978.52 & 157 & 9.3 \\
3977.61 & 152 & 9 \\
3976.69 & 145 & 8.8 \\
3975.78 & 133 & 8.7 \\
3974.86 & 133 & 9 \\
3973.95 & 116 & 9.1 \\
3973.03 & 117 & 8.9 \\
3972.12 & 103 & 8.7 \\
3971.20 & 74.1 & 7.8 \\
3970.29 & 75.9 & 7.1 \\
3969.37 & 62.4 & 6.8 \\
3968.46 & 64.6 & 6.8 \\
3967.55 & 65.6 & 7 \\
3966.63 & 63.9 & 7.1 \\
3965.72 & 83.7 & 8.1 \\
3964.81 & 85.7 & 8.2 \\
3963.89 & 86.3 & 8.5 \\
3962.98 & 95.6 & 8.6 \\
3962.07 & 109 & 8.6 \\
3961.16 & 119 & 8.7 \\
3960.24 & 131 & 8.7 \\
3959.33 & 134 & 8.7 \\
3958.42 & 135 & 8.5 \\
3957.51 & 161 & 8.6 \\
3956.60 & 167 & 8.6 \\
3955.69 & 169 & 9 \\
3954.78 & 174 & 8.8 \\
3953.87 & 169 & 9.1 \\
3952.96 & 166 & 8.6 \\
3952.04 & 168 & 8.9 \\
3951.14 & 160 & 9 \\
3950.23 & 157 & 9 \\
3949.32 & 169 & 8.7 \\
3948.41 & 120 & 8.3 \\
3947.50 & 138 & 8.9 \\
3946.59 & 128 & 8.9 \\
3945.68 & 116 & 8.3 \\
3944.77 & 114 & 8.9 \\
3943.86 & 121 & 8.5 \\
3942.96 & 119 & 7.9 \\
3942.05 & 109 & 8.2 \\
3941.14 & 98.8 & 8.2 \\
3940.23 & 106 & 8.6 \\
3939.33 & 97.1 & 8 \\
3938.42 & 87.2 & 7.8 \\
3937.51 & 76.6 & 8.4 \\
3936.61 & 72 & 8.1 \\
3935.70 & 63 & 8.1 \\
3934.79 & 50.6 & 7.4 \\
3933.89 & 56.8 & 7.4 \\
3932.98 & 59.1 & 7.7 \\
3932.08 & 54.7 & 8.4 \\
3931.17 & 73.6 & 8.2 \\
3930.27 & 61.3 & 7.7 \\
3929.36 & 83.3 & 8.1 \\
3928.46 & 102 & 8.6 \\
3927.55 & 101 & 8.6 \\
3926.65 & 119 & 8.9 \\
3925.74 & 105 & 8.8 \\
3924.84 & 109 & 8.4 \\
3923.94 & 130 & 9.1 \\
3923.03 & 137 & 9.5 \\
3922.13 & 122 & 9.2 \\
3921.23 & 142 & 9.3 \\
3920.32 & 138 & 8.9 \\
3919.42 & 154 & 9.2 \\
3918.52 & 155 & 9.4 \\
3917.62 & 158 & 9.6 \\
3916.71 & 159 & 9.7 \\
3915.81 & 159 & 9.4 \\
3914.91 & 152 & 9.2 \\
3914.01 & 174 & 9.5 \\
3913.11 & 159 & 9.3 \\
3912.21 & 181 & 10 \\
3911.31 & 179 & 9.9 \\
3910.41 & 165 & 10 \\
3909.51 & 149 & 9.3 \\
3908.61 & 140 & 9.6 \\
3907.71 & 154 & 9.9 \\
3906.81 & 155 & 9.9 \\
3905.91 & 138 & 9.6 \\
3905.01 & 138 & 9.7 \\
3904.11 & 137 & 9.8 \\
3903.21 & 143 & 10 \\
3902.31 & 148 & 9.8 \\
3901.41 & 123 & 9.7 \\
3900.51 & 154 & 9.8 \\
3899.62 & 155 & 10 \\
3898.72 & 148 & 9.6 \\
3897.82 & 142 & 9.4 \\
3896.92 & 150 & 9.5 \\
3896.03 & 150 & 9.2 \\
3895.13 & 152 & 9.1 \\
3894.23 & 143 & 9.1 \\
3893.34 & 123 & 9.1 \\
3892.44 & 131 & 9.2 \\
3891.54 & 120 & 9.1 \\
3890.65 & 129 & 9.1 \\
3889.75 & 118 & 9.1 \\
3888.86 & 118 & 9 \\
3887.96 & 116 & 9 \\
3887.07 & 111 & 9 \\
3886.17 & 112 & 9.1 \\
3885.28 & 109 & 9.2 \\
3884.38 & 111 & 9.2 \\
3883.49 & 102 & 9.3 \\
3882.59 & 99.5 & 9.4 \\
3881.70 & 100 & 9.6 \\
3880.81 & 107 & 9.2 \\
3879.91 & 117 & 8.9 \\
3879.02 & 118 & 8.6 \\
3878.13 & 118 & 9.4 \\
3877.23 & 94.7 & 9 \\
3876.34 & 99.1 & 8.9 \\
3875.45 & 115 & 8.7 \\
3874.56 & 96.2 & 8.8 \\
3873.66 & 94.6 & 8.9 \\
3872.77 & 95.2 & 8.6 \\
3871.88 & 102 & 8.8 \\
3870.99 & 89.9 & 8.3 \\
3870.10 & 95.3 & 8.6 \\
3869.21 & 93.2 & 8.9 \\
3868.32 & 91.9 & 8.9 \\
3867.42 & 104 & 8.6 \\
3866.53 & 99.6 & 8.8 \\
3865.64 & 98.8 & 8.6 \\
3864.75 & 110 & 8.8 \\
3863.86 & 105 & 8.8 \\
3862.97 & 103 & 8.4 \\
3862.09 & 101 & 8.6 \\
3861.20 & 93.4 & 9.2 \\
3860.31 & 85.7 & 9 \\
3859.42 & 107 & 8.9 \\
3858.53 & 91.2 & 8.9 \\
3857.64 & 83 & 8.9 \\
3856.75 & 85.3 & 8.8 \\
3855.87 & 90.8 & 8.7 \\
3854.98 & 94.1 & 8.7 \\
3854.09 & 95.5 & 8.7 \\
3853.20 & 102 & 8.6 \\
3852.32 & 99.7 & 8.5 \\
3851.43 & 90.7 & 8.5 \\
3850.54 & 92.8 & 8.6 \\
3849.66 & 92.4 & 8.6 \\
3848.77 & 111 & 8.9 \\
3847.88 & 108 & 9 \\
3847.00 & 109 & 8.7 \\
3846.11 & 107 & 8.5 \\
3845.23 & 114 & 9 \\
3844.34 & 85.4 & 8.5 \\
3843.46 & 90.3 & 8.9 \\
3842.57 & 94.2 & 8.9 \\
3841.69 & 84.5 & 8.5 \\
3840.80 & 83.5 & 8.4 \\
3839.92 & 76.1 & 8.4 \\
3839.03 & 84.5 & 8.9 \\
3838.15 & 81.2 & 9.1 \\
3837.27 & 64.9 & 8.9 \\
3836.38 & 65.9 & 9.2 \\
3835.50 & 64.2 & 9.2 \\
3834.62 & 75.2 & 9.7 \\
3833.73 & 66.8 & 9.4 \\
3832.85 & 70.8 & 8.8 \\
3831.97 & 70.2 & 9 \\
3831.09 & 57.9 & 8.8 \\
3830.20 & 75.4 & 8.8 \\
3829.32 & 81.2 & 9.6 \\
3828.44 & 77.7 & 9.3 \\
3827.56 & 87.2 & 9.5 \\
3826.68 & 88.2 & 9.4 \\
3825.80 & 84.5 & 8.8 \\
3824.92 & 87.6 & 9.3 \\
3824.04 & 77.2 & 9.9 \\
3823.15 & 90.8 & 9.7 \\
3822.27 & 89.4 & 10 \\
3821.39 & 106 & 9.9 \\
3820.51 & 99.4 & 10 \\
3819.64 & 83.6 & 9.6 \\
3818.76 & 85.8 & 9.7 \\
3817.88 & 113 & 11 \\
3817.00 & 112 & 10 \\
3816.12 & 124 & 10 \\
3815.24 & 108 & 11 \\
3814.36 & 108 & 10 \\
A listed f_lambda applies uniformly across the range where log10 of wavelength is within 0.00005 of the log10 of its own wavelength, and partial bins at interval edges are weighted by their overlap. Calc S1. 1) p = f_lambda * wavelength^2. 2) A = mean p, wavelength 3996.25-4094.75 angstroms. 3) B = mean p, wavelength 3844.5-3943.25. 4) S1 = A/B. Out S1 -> 2.1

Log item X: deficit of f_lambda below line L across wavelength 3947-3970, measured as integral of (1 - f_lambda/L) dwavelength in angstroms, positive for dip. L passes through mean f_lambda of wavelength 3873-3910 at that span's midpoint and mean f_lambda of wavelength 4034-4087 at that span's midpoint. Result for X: 5.2 angstroms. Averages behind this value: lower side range 126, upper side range 220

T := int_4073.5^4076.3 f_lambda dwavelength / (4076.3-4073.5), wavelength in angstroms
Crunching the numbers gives 212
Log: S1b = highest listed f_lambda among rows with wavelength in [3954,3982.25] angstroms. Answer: 196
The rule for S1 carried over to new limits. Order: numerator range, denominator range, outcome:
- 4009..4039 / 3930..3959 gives 2.09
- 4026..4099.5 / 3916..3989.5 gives 1.87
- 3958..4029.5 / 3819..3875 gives 2.25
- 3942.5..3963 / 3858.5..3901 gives 1.30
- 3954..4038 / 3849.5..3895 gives 1.95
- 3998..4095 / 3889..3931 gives 1.76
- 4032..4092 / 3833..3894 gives 2.49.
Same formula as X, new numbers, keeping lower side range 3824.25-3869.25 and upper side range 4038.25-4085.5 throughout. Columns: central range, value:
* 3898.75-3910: -1.88 angstroms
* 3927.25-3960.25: 7.49 angstroms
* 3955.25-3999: 4.05 angstroms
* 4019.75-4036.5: -2.98 angstroms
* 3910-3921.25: -2.56 angstroms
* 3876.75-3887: 0.21 angstroms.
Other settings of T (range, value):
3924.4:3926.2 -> 107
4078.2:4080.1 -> 213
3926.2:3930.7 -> 93.4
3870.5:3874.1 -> 95.6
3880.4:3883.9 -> 102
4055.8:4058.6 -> 205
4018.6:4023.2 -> 242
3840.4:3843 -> 87.4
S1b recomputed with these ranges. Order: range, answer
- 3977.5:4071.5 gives 282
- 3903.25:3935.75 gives 181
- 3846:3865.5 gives 111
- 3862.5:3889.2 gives 118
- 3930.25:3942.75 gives 109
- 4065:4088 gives 259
